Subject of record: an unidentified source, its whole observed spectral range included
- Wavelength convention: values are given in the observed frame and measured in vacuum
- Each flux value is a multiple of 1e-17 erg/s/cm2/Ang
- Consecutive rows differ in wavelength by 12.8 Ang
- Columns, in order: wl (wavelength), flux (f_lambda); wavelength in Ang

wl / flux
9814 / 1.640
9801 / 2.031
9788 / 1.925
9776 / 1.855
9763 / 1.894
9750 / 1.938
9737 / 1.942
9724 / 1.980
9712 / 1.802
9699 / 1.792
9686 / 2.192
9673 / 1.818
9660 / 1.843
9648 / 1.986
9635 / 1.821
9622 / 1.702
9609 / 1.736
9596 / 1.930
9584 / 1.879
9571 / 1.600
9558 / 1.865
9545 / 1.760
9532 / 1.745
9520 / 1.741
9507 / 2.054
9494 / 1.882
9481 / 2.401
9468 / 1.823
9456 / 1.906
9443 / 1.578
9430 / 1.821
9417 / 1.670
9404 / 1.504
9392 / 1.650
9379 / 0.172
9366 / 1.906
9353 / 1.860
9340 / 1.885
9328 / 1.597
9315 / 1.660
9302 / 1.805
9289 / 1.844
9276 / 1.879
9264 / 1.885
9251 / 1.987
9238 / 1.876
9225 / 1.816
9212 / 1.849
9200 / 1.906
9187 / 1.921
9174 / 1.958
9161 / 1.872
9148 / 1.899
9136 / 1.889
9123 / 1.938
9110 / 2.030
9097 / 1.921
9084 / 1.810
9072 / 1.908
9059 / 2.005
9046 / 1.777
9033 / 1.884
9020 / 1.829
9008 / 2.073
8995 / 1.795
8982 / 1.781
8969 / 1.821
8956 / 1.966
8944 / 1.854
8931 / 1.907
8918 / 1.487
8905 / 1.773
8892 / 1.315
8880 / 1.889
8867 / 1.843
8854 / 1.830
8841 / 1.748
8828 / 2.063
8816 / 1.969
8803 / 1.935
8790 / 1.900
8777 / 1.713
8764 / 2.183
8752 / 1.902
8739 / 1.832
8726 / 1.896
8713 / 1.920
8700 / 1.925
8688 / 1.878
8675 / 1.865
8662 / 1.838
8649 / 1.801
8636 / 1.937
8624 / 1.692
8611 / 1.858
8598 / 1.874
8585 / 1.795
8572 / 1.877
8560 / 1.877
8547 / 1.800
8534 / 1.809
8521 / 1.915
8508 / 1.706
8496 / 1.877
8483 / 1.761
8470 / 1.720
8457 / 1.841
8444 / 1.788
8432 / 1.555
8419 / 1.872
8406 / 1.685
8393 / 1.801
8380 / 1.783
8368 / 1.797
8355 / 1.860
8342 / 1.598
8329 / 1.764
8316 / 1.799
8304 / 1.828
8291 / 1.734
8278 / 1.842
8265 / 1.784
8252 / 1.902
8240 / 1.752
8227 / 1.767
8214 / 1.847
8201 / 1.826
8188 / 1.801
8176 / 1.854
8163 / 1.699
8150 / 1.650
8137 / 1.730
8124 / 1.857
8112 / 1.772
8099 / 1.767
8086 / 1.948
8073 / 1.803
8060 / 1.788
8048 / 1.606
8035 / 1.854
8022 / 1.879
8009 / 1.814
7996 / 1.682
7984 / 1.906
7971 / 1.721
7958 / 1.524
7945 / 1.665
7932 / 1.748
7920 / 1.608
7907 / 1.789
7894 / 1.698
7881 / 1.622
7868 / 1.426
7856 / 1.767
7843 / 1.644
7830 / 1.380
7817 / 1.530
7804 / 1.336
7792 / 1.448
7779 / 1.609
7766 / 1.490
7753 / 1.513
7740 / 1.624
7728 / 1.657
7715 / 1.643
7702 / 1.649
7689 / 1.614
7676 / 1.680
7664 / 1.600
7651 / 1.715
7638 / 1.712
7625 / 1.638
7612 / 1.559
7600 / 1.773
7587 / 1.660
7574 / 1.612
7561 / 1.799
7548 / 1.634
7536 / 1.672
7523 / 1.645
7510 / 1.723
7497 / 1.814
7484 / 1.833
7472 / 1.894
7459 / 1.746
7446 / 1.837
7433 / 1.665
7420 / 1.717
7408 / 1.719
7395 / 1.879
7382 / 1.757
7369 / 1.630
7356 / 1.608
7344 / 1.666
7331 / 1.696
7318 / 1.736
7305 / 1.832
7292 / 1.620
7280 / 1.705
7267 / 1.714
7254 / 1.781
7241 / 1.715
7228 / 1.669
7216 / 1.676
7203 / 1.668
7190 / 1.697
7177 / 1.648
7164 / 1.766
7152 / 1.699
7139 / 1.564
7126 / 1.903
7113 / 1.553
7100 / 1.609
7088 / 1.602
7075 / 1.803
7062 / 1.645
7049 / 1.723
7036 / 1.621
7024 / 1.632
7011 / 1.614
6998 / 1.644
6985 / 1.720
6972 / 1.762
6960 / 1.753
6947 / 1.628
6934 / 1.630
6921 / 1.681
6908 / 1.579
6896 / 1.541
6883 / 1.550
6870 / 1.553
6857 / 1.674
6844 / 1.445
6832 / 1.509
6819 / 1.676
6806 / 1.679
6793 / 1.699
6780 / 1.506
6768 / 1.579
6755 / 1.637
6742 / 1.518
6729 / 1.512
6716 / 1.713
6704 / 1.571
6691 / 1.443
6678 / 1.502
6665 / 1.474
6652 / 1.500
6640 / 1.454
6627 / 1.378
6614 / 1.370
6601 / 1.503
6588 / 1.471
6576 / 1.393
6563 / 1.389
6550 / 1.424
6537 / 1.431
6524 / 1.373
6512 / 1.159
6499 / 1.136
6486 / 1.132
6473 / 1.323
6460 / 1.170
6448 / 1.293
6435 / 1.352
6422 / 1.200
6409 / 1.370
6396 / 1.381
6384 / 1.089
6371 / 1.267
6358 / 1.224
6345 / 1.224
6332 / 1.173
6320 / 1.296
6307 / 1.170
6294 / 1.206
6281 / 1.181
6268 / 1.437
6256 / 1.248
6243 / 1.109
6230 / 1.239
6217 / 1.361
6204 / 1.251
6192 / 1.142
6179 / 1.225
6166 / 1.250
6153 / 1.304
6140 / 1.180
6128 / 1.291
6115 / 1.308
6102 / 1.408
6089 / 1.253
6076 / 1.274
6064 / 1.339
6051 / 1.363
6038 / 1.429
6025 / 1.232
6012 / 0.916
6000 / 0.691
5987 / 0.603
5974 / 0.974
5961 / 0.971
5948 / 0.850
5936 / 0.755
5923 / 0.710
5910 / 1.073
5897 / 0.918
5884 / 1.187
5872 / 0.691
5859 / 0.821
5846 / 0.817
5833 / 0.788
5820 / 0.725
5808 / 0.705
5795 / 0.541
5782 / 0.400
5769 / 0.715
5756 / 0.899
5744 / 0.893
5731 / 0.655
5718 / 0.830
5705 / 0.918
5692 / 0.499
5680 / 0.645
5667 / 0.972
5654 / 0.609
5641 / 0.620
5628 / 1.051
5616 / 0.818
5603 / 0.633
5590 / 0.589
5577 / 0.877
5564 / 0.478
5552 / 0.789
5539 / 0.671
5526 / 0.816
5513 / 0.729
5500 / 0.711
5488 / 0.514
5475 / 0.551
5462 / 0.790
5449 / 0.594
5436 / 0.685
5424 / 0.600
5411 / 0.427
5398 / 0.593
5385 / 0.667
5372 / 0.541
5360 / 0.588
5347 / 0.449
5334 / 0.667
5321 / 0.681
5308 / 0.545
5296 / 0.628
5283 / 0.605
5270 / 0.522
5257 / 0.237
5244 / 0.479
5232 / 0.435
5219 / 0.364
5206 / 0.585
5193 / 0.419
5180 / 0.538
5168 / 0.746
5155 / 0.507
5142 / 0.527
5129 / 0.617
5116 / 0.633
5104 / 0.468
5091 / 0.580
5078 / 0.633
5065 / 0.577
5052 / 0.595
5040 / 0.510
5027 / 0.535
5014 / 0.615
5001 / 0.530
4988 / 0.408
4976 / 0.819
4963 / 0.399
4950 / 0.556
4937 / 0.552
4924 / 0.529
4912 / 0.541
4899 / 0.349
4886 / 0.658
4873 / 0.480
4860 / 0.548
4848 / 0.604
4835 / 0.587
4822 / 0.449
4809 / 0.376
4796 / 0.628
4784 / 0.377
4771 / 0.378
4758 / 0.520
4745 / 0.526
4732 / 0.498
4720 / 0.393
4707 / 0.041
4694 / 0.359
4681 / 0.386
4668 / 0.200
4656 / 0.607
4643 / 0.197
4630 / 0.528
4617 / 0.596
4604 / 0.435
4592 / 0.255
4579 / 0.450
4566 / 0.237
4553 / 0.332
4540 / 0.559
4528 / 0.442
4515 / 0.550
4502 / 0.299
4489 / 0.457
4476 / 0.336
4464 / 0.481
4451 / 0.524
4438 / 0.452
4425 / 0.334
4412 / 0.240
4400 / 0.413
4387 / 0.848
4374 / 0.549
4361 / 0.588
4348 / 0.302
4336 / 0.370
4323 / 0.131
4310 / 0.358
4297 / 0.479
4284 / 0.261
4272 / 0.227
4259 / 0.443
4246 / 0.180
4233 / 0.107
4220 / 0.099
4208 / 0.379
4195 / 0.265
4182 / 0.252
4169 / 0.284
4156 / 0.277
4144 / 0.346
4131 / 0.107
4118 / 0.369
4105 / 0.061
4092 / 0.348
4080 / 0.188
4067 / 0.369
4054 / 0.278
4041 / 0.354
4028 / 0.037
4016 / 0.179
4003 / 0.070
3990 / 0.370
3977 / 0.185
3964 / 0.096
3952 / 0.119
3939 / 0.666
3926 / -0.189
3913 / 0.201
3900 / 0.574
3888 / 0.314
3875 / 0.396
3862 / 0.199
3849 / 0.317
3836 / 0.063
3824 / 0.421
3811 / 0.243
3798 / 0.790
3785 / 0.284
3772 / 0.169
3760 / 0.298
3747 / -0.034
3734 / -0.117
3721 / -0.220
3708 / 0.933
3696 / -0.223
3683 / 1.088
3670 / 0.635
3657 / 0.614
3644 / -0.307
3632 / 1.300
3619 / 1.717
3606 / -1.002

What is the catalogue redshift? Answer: 0.509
